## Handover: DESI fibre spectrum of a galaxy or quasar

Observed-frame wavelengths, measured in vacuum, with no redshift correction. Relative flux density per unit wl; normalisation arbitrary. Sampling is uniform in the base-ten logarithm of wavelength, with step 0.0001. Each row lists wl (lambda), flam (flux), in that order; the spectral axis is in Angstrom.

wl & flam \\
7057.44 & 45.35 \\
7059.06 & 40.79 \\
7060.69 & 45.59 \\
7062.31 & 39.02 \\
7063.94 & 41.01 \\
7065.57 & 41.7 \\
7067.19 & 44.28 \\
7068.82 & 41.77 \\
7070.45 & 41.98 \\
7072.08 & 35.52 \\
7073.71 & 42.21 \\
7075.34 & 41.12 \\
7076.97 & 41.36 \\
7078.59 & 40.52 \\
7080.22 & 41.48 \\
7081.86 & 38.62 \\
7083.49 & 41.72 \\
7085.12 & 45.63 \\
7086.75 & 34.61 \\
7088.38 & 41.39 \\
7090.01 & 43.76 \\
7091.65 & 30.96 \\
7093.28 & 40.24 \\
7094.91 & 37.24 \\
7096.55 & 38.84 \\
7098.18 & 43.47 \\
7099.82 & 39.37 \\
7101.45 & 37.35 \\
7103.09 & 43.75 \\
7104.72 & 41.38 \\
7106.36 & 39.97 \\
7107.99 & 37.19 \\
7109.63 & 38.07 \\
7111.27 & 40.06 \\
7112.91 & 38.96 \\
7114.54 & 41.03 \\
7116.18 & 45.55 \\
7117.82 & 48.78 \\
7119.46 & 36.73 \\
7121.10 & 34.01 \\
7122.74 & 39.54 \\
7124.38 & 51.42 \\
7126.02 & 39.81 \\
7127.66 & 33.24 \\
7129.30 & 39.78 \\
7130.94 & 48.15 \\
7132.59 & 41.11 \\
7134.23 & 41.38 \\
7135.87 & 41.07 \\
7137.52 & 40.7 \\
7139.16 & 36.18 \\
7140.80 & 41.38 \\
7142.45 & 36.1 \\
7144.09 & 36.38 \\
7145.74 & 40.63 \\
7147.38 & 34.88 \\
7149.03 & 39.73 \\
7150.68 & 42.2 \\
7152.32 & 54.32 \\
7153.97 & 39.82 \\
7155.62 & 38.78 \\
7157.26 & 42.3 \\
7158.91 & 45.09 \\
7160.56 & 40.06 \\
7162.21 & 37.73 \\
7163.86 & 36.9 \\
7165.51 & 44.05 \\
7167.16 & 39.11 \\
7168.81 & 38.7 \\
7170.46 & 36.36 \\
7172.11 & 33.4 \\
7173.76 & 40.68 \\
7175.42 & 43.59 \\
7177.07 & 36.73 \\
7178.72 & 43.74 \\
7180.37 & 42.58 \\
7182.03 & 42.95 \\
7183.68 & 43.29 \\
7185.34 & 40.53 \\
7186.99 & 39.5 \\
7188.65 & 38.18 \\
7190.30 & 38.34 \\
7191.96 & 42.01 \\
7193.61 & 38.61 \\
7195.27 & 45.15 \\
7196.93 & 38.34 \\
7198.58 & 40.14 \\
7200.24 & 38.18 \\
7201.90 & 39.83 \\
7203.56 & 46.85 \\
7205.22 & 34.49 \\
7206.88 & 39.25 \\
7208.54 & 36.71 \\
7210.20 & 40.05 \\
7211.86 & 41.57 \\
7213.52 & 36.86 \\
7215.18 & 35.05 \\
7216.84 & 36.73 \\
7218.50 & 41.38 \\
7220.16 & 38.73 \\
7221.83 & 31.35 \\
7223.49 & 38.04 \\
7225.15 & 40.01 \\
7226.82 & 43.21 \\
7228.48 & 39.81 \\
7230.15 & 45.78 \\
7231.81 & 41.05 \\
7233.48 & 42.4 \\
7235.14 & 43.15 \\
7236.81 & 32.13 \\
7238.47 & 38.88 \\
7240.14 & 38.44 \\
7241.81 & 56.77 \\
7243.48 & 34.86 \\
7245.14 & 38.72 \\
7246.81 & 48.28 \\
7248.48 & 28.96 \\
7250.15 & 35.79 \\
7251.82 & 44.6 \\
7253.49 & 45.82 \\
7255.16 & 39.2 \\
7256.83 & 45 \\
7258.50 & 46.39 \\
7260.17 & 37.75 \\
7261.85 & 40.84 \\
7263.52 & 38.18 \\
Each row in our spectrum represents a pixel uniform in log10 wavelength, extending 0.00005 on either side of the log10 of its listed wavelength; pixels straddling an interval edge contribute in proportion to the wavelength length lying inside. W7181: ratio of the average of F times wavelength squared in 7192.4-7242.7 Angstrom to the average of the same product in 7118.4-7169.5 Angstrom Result 1.01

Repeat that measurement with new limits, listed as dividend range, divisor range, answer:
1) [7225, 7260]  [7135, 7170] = 1.05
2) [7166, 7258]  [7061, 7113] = 1.03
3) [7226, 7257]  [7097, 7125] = 1.04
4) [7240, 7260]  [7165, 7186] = 1.06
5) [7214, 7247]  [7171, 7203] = 1.01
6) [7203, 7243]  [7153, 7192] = 1.01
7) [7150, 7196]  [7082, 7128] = 1.04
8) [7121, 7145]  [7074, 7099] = 1.02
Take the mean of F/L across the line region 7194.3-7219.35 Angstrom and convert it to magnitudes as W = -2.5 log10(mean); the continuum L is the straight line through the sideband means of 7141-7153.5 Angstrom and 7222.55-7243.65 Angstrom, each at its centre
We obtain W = 0.05 mag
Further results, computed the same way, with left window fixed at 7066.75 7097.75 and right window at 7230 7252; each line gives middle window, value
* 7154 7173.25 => 0.03 mag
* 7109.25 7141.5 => -0.02 mag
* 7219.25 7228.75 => 0.05 mag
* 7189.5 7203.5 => 0.00 mag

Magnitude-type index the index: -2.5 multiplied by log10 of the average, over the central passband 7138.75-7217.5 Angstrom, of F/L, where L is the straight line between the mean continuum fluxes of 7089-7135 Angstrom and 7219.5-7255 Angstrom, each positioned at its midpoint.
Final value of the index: 0.01 mag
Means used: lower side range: 40.4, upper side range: 40.3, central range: 39.9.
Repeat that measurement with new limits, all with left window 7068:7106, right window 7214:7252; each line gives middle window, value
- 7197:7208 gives 0.00 mag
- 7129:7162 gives -0.03 mag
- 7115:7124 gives -0.04 mag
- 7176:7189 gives -0.03 mag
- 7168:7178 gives 0.04 mag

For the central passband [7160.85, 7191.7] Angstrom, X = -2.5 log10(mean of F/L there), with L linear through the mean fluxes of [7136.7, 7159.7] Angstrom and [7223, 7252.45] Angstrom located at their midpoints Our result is 0.02 mag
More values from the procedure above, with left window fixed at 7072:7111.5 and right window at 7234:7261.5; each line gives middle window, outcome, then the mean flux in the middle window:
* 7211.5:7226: 0.086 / 37.6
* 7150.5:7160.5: -0.085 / 43.6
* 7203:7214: 0.038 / 39.3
